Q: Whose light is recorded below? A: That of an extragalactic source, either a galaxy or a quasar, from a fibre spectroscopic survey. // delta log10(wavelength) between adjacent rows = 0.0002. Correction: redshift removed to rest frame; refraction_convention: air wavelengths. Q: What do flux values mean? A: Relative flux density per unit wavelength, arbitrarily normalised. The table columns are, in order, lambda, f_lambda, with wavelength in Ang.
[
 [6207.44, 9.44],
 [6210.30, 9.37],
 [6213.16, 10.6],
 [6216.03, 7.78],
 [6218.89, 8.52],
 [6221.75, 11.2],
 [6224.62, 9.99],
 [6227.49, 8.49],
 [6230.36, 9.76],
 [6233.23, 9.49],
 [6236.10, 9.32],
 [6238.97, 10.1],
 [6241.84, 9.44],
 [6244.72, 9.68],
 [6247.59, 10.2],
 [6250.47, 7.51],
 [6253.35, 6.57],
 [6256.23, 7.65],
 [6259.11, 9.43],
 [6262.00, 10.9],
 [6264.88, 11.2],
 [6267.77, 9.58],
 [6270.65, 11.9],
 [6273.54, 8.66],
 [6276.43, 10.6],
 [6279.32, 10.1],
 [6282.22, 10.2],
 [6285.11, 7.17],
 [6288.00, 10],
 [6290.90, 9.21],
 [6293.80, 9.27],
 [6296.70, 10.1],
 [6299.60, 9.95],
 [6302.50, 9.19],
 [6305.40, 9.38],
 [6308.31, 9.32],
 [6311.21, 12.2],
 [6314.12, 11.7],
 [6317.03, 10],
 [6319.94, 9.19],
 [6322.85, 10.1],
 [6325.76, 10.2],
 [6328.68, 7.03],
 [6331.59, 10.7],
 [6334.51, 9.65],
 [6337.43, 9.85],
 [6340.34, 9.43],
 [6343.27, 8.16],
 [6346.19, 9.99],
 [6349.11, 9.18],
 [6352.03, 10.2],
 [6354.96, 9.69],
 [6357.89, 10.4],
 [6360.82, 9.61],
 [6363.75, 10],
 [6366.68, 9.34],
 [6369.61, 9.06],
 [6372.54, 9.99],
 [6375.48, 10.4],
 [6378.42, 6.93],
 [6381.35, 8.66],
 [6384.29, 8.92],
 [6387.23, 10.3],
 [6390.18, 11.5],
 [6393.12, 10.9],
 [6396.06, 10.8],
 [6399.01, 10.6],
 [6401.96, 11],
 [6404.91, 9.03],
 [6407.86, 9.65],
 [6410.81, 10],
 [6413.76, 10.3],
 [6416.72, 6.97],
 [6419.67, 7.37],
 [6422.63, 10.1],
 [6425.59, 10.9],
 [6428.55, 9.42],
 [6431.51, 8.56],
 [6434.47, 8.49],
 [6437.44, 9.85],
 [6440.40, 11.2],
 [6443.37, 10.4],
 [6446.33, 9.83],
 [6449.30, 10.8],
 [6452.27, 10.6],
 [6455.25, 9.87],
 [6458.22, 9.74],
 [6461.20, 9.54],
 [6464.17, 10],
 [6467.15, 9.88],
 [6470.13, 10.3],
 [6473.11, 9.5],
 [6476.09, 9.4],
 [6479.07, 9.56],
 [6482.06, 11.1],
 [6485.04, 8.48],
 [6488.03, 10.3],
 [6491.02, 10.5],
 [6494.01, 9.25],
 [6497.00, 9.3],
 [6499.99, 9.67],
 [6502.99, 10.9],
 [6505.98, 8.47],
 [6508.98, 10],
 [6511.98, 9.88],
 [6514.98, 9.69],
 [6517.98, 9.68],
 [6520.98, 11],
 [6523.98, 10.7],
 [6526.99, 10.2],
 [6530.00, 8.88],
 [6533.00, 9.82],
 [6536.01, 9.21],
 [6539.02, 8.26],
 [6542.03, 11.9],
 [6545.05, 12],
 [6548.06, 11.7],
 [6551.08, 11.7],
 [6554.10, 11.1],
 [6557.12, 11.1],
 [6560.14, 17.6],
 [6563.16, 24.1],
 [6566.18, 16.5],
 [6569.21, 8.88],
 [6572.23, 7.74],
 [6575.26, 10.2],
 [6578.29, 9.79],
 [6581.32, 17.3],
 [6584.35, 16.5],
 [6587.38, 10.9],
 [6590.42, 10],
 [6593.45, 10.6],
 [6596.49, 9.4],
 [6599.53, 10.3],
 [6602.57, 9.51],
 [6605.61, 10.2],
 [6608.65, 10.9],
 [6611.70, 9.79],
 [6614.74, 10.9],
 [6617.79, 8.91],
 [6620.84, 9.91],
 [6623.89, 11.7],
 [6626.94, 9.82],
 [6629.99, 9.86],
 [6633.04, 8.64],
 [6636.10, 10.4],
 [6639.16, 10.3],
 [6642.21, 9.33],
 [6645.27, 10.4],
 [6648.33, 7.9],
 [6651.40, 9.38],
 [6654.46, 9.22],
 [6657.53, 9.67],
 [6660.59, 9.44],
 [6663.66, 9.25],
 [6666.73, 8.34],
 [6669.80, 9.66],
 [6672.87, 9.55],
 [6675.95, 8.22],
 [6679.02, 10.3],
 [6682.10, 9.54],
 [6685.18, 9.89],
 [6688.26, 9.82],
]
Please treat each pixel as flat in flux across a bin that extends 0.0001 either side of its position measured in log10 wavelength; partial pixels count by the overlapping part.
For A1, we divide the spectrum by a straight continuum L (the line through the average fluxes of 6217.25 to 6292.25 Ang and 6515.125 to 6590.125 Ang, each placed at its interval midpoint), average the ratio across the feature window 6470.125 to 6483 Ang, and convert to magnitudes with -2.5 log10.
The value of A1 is 0.14 mag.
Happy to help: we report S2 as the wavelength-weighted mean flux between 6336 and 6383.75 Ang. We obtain 9.42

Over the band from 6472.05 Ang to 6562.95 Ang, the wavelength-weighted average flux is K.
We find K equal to 10.6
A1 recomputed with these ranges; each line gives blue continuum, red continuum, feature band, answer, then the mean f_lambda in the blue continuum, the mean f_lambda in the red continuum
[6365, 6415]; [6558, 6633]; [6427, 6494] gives 0.06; 9.85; 11.7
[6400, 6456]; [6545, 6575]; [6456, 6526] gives 0.15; 9.71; 13.2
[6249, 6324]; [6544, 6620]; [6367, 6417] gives 0.07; 9.66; 11.9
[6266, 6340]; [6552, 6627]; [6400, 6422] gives 0.14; 9.81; 11.8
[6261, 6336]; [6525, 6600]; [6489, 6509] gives 0.17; 9.9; 11.8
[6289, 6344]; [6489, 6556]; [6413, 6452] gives 0.05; 9.74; 10.2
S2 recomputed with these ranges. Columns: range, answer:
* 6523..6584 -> 12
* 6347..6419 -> 9.7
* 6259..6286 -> 10.1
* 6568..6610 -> 10.9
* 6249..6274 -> 9.29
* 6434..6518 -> 9.89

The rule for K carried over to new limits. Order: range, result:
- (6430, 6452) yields 9.92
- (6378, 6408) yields 9.96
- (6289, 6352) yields 9.72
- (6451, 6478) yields 9.86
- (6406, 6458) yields 9.66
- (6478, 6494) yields 9.93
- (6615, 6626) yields 10.2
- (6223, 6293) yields 9.47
